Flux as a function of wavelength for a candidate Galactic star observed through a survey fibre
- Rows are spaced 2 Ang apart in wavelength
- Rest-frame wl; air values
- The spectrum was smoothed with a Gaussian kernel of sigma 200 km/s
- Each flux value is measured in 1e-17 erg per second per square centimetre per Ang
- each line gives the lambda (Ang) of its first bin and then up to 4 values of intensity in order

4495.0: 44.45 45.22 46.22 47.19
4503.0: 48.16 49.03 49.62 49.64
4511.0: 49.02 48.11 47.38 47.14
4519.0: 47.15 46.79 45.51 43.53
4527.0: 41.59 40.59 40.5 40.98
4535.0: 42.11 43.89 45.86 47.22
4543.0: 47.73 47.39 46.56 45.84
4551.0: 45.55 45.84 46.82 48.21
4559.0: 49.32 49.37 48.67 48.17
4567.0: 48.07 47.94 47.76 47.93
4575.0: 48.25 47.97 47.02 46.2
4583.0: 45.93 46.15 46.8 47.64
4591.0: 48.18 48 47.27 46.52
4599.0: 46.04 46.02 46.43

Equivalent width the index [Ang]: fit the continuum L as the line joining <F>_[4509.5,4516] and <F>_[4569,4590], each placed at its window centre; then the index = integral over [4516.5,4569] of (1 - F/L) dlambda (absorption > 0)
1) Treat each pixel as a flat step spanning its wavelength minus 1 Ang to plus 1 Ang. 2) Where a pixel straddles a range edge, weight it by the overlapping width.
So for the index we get 2.2 Ang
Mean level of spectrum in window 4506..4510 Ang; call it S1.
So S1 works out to 49.6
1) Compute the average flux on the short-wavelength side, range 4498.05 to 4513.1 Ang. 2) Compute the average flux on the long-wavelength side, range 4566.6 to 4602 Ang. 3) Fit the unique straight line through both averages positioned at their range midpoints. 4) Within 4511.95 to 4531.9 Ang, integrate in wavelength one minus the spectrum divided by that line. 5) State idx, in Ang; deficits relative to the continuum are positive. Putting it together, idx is 1.4 Ang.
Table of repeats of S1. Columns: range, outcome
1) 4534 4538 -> 43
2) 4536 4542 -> 45.7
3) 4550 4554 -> 45.7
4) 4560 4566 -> 48.7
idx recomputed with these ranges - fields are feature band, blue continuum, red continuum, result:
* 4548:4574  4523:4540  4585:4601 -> -1.7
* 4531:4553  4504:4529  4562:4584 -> 1.0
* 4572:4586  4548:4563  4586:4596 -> 0.1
